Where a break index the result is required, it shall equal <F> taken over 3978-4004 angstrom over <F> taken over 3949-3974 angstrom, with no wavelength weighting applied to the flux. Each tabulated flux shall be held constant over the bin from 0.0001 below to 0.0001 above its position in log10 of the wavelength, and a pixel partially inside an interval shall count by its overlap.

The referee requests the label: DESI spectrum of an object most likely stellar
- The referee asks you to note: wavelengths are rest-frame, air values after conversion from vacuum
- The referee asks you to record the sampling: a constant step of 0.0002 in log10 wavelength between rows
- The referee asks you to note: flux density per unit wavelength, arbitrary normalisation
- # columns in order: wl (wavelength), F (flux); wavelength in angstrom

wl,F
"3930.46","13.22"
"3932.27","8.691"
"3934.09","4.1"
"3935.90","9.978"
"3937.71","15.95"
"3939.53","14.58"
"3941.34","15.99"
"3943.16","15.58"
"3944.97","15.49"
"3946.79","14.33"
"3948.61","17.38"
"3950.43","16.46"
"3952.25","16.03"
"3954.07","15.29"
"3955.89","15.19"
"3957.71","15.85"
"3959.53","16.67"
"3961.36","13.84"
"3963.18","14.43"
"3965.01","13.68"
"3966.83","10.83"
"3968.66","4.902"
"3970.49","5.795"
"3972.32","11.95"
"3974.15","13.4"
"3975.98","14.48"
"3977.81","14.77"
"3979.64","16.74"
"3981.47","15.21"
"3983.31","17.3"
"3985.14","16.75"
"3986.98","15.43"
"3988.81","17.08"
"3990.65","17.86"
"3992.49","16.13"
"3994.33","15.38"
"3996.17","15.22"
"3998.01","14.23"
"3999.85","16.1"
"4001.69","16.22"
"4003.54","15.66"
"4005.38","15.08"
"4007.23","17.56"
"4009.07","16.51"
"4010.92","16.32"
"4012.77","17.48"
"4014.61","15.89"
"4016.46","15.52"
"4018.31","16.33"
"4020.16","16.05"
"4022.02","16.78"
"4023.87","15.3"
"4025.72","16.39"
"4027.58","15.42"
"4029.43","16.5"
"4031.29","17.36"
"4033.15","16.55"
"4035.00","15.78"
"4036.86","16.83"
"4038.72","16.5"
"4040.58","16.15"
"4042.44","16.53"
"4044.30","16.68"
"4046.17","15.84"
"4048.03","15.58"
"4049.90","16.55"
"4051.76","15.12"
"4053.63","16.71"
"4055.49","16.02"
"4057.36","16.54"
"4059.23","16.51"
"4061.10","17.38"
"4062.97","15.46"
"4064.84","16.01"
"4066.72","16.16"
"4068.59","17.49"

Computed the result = 1.2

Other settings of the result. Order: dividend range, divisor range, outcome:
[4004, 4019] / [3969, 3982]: 1.28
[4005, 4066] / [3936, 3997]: 1.11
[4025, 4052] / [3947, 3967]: 1.07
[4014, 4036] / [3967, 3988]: 1.22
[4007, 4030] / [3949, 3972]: 1.22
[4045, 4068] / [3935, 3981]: 1.16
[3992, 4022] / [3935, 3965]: 1.06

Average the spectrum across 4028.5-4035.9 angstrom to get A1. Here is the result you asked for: 16.6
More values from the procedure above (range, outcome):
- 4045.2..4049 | 15.7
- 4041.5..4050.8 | 16.2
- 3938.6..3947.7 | 15.2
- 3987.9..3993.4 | 17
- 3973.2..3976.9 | 13.9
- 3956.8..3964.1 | 15.2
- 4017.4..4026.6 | 16.2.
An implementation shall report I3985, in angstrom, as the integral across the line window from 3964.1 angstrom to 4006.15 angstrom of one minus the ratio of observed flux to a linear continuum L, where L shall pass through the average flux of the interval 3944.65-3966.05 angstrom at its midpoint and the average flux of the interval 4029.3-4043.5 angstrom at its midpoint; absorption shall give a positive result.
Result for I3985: 3.85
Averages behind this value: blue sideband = 15.4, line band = 14.4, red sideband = 16.5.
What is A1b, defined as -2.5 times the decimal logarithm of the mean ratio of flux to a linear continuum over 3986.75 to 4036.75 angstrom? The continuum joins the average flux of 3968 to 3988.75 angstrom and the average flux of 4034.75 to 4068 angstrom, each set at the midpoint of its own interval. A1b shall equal -0.096 mag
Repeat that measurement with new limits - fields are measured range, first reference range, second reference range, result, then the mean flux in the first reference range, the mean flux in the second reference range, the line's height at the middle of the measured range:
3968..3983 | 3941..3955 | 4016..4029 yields 0.261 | 15.8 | 16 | 15.9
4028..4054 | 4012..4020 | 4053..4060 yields 0.005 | 16.3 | 16.4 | 16.4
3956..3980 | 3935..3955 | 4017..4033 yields 0.202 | 15.2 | 16.3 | 15.5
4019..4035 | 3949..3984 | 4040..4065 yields -0.050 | 13.9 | 16.2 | 15.5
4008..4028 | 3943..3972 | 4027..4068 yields -0.051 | 13.8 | 16.3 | 15.5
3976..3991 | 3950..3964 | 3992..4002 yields -0.052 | 15.4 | 15.5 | 15.5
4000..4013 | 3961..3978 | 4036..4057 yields -0.179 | 11.6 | 16.2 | 13.8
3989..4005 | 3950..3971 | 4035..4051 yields -0.089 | 13.3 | 16.3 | 14.6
